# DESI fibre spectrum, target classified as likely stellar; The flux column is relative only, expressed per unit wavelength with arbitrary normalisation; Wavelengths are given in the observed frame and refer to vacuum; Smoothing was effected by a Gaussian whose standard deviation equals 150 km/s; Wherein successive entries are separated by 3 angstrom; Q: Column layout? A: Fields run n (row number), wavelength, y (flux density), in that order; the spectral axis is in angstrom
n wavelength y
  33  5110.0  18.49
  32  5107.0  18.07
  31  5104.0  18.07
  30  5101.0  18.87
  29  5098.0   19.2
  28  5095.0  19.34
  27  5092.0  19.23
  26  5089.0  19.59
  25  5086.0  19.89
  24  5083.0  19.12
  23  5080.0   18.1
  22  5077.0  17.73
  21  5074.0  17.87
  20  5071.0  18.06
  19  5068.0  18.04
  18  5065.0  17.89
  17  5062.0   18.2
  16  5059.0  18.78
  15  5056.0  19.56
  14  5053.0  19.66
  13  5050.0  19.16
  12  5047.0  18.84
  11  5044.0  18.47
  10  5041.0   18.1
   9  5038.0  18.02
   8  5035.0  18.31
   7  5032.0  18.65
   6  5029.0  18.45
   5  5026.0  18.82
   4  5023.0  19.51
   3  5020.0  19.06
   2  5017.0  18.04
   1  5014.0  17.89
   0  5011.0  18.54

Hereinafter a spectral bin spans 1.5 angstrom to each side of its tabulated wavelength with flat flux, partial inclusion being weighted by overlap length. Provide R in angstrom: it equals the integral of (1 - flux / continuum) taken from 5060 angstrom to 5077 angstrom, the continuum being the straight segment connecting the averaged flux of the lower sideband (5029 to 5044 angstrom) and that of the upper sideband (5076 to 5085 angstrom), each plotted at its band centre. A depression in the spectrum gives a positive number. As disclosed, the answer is 0.36 angstrom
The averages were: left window 18.3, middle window 18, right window 18.4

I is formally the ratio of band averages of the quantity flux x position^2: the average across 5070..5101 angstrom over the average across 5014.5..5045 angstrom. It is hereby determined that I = 1.0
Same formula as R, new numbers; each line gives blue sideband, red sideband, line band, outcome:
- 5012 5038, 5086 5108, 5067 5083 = 0.68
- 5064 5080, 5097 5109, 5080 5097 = -0.99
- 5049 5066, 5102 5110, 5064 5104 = -0.36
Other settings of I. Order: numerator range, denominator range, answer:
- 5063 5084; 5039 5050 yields 0.99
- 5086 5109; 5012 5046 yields 1.05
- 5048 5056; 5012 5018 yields 1.09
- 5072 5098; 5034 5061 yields 1.02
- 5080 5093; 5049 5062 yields 1.02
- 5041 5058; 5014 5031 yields 1.03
